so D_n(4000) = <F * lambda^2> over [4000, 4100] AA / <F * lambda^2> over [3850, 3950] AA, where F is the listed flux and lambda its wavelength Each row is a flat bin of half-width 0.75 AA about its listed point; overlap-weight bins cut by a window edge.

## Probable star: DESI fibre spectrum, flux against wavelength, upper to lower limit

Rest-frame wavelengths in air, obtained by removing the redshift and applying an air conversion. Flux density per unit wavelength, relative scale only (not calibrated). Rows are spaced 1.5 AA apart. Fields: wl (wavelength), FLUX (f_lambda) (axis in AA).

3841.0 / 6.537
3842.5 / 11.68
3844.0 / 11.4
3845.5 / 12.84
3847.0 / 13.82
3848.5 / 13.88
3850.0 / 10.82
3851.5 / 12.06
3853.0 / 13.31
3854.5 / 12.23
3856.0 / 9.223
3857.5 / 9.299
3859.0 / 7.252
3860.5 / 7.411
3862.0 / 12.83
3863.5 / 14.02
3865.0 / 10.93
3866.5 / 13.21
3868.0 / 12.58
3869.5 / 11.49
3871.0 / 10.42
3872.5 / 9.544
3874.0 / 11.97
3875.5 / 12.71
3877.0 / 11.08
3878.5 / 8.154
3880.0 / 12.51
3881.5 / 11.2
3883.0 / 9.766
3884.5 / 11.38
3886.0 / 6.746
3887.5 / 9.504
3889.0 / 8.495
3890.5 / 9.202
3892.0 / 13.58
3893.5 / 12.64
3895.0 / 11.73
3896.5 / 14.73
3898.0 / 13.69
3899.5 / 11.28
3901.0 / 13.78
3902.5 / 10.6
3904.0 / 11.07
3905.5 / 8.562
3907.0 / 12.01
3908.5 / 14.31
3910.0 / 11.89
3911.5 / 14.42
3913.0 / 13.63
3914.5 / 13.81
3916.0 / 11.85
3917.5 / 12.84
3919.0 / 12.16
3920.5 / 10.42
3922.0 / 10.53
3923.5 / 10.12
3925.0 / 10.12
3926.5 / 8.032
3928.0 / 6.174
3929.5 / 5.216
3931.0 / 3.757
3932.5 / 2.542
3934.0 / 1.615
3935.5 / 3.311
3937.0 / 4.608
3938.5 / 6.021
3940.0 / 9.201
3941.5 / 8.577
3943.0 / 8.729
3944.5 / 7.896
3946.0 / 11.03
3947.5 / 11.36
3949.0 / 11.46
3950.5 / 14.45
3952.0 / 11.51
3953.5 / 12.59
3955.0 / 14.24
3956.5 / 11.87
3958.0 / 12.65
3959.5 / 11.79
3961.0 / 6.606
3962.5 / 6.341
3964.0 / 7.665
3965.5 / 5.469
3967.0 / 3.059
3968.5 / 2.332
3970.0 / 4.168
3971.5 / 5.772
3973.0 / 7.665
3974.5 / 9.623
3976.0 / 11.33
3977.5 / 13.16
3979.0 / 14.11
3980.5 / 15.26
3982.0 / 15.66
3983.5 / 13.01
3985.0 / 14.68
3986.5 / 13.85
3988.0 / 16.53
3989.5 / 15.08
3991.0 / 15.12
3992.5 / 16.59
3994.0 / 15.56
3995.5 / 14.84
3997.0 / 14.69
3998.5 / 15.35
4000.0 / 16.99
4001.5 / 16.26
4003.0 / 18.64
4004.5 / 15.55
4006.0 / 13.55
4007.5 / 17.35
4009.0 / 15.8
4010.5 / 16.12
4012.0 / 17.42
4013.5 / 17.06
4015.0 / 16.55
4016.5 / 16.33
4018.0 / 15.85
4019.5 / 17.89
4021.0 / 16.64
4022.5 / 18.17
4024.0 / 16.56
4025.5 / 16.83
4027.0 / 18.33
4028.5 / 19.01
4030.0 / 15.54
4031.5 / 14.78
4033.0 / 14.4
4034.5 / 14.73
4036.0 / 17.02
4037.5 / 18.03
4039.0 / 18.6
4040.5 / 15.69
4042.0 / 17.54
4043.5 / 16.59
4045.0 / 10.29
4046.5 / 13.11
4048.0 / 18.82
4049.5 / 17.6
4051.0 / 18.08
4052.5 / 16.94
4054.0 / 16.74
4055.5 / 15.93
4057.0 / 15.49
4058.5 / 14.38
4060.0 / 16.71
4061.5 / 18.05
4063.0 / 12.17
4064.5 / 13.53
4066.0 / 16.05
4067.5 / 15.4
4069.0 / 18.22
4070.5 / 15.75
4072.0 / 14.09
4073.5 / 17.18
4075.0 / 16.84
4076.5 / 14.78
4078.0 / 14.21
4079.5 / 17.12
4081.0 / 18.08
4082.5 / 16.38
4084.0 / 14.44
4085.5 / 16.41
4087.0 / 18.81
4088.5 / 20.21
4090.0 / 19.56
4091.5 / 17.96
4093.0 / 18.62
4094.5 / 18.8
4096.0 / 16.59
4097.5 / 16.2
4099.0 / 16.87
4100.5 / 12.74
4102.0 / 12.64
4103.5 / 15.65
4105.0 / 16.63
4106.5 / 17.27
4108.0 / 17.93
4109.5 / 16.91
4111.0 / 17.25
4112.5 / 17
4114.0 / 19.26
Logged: 1.7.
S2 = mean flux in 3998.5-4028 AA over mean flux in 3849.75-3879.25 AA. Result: 1.5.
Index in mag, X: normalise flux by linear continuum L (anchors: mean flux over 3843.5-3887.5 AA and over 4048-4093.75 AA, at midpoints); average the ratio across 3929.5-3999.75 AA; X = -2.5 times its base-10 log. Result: 0.33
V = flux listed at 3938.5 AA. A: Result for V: 6.021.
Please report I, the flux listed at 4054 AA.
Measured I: 16.74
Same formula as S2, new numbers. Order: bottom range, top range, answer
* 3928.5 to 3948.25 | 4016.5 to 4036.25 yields 2.57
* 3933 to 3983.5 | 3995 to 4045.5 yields 1.79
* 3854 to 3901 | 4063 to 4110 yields 1.49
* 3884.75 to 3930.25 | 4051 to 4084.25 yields 1.43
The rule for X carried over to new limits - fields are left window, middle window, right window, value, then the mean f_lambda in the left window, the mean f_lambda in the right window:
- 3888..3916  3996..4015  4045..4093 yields -0.10 mag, 12.2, 16.4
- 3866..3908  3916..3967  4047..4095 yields 0.41 mag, 11.2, 16.6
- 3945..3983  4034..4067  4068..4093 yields -0.06 mag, 10.1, 16.9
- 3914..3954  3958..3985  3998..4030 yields 0.34 mag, 8.83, 16.8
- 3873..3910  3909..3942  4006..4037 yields 0.39 mag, 11.3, 16.6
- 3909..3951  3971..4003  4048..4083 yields -0.16 mag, 9.13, 16.1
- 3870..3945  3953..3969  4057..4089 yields 0.35 mag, 9.97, 16.1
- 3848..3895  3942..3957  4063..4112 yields 0.13 mag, 10.9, 16.5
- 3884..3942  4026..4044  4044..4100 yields -0.13 mag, 9.85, 16.4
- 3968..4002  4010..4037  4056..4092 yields -0.16 mag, 13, 16.3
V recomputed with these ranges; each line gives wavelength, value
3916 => 11.85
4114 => 19.26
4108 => 17.93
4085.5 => 16.41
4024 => 16.56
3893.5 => 12.64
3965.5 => 5.469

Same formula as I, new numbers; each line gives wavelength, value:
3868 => 12.58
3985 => 14.68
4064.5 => 13.53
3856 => 9.223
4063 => 12.17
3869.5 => 11.49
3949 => 11.46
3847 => 13.82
